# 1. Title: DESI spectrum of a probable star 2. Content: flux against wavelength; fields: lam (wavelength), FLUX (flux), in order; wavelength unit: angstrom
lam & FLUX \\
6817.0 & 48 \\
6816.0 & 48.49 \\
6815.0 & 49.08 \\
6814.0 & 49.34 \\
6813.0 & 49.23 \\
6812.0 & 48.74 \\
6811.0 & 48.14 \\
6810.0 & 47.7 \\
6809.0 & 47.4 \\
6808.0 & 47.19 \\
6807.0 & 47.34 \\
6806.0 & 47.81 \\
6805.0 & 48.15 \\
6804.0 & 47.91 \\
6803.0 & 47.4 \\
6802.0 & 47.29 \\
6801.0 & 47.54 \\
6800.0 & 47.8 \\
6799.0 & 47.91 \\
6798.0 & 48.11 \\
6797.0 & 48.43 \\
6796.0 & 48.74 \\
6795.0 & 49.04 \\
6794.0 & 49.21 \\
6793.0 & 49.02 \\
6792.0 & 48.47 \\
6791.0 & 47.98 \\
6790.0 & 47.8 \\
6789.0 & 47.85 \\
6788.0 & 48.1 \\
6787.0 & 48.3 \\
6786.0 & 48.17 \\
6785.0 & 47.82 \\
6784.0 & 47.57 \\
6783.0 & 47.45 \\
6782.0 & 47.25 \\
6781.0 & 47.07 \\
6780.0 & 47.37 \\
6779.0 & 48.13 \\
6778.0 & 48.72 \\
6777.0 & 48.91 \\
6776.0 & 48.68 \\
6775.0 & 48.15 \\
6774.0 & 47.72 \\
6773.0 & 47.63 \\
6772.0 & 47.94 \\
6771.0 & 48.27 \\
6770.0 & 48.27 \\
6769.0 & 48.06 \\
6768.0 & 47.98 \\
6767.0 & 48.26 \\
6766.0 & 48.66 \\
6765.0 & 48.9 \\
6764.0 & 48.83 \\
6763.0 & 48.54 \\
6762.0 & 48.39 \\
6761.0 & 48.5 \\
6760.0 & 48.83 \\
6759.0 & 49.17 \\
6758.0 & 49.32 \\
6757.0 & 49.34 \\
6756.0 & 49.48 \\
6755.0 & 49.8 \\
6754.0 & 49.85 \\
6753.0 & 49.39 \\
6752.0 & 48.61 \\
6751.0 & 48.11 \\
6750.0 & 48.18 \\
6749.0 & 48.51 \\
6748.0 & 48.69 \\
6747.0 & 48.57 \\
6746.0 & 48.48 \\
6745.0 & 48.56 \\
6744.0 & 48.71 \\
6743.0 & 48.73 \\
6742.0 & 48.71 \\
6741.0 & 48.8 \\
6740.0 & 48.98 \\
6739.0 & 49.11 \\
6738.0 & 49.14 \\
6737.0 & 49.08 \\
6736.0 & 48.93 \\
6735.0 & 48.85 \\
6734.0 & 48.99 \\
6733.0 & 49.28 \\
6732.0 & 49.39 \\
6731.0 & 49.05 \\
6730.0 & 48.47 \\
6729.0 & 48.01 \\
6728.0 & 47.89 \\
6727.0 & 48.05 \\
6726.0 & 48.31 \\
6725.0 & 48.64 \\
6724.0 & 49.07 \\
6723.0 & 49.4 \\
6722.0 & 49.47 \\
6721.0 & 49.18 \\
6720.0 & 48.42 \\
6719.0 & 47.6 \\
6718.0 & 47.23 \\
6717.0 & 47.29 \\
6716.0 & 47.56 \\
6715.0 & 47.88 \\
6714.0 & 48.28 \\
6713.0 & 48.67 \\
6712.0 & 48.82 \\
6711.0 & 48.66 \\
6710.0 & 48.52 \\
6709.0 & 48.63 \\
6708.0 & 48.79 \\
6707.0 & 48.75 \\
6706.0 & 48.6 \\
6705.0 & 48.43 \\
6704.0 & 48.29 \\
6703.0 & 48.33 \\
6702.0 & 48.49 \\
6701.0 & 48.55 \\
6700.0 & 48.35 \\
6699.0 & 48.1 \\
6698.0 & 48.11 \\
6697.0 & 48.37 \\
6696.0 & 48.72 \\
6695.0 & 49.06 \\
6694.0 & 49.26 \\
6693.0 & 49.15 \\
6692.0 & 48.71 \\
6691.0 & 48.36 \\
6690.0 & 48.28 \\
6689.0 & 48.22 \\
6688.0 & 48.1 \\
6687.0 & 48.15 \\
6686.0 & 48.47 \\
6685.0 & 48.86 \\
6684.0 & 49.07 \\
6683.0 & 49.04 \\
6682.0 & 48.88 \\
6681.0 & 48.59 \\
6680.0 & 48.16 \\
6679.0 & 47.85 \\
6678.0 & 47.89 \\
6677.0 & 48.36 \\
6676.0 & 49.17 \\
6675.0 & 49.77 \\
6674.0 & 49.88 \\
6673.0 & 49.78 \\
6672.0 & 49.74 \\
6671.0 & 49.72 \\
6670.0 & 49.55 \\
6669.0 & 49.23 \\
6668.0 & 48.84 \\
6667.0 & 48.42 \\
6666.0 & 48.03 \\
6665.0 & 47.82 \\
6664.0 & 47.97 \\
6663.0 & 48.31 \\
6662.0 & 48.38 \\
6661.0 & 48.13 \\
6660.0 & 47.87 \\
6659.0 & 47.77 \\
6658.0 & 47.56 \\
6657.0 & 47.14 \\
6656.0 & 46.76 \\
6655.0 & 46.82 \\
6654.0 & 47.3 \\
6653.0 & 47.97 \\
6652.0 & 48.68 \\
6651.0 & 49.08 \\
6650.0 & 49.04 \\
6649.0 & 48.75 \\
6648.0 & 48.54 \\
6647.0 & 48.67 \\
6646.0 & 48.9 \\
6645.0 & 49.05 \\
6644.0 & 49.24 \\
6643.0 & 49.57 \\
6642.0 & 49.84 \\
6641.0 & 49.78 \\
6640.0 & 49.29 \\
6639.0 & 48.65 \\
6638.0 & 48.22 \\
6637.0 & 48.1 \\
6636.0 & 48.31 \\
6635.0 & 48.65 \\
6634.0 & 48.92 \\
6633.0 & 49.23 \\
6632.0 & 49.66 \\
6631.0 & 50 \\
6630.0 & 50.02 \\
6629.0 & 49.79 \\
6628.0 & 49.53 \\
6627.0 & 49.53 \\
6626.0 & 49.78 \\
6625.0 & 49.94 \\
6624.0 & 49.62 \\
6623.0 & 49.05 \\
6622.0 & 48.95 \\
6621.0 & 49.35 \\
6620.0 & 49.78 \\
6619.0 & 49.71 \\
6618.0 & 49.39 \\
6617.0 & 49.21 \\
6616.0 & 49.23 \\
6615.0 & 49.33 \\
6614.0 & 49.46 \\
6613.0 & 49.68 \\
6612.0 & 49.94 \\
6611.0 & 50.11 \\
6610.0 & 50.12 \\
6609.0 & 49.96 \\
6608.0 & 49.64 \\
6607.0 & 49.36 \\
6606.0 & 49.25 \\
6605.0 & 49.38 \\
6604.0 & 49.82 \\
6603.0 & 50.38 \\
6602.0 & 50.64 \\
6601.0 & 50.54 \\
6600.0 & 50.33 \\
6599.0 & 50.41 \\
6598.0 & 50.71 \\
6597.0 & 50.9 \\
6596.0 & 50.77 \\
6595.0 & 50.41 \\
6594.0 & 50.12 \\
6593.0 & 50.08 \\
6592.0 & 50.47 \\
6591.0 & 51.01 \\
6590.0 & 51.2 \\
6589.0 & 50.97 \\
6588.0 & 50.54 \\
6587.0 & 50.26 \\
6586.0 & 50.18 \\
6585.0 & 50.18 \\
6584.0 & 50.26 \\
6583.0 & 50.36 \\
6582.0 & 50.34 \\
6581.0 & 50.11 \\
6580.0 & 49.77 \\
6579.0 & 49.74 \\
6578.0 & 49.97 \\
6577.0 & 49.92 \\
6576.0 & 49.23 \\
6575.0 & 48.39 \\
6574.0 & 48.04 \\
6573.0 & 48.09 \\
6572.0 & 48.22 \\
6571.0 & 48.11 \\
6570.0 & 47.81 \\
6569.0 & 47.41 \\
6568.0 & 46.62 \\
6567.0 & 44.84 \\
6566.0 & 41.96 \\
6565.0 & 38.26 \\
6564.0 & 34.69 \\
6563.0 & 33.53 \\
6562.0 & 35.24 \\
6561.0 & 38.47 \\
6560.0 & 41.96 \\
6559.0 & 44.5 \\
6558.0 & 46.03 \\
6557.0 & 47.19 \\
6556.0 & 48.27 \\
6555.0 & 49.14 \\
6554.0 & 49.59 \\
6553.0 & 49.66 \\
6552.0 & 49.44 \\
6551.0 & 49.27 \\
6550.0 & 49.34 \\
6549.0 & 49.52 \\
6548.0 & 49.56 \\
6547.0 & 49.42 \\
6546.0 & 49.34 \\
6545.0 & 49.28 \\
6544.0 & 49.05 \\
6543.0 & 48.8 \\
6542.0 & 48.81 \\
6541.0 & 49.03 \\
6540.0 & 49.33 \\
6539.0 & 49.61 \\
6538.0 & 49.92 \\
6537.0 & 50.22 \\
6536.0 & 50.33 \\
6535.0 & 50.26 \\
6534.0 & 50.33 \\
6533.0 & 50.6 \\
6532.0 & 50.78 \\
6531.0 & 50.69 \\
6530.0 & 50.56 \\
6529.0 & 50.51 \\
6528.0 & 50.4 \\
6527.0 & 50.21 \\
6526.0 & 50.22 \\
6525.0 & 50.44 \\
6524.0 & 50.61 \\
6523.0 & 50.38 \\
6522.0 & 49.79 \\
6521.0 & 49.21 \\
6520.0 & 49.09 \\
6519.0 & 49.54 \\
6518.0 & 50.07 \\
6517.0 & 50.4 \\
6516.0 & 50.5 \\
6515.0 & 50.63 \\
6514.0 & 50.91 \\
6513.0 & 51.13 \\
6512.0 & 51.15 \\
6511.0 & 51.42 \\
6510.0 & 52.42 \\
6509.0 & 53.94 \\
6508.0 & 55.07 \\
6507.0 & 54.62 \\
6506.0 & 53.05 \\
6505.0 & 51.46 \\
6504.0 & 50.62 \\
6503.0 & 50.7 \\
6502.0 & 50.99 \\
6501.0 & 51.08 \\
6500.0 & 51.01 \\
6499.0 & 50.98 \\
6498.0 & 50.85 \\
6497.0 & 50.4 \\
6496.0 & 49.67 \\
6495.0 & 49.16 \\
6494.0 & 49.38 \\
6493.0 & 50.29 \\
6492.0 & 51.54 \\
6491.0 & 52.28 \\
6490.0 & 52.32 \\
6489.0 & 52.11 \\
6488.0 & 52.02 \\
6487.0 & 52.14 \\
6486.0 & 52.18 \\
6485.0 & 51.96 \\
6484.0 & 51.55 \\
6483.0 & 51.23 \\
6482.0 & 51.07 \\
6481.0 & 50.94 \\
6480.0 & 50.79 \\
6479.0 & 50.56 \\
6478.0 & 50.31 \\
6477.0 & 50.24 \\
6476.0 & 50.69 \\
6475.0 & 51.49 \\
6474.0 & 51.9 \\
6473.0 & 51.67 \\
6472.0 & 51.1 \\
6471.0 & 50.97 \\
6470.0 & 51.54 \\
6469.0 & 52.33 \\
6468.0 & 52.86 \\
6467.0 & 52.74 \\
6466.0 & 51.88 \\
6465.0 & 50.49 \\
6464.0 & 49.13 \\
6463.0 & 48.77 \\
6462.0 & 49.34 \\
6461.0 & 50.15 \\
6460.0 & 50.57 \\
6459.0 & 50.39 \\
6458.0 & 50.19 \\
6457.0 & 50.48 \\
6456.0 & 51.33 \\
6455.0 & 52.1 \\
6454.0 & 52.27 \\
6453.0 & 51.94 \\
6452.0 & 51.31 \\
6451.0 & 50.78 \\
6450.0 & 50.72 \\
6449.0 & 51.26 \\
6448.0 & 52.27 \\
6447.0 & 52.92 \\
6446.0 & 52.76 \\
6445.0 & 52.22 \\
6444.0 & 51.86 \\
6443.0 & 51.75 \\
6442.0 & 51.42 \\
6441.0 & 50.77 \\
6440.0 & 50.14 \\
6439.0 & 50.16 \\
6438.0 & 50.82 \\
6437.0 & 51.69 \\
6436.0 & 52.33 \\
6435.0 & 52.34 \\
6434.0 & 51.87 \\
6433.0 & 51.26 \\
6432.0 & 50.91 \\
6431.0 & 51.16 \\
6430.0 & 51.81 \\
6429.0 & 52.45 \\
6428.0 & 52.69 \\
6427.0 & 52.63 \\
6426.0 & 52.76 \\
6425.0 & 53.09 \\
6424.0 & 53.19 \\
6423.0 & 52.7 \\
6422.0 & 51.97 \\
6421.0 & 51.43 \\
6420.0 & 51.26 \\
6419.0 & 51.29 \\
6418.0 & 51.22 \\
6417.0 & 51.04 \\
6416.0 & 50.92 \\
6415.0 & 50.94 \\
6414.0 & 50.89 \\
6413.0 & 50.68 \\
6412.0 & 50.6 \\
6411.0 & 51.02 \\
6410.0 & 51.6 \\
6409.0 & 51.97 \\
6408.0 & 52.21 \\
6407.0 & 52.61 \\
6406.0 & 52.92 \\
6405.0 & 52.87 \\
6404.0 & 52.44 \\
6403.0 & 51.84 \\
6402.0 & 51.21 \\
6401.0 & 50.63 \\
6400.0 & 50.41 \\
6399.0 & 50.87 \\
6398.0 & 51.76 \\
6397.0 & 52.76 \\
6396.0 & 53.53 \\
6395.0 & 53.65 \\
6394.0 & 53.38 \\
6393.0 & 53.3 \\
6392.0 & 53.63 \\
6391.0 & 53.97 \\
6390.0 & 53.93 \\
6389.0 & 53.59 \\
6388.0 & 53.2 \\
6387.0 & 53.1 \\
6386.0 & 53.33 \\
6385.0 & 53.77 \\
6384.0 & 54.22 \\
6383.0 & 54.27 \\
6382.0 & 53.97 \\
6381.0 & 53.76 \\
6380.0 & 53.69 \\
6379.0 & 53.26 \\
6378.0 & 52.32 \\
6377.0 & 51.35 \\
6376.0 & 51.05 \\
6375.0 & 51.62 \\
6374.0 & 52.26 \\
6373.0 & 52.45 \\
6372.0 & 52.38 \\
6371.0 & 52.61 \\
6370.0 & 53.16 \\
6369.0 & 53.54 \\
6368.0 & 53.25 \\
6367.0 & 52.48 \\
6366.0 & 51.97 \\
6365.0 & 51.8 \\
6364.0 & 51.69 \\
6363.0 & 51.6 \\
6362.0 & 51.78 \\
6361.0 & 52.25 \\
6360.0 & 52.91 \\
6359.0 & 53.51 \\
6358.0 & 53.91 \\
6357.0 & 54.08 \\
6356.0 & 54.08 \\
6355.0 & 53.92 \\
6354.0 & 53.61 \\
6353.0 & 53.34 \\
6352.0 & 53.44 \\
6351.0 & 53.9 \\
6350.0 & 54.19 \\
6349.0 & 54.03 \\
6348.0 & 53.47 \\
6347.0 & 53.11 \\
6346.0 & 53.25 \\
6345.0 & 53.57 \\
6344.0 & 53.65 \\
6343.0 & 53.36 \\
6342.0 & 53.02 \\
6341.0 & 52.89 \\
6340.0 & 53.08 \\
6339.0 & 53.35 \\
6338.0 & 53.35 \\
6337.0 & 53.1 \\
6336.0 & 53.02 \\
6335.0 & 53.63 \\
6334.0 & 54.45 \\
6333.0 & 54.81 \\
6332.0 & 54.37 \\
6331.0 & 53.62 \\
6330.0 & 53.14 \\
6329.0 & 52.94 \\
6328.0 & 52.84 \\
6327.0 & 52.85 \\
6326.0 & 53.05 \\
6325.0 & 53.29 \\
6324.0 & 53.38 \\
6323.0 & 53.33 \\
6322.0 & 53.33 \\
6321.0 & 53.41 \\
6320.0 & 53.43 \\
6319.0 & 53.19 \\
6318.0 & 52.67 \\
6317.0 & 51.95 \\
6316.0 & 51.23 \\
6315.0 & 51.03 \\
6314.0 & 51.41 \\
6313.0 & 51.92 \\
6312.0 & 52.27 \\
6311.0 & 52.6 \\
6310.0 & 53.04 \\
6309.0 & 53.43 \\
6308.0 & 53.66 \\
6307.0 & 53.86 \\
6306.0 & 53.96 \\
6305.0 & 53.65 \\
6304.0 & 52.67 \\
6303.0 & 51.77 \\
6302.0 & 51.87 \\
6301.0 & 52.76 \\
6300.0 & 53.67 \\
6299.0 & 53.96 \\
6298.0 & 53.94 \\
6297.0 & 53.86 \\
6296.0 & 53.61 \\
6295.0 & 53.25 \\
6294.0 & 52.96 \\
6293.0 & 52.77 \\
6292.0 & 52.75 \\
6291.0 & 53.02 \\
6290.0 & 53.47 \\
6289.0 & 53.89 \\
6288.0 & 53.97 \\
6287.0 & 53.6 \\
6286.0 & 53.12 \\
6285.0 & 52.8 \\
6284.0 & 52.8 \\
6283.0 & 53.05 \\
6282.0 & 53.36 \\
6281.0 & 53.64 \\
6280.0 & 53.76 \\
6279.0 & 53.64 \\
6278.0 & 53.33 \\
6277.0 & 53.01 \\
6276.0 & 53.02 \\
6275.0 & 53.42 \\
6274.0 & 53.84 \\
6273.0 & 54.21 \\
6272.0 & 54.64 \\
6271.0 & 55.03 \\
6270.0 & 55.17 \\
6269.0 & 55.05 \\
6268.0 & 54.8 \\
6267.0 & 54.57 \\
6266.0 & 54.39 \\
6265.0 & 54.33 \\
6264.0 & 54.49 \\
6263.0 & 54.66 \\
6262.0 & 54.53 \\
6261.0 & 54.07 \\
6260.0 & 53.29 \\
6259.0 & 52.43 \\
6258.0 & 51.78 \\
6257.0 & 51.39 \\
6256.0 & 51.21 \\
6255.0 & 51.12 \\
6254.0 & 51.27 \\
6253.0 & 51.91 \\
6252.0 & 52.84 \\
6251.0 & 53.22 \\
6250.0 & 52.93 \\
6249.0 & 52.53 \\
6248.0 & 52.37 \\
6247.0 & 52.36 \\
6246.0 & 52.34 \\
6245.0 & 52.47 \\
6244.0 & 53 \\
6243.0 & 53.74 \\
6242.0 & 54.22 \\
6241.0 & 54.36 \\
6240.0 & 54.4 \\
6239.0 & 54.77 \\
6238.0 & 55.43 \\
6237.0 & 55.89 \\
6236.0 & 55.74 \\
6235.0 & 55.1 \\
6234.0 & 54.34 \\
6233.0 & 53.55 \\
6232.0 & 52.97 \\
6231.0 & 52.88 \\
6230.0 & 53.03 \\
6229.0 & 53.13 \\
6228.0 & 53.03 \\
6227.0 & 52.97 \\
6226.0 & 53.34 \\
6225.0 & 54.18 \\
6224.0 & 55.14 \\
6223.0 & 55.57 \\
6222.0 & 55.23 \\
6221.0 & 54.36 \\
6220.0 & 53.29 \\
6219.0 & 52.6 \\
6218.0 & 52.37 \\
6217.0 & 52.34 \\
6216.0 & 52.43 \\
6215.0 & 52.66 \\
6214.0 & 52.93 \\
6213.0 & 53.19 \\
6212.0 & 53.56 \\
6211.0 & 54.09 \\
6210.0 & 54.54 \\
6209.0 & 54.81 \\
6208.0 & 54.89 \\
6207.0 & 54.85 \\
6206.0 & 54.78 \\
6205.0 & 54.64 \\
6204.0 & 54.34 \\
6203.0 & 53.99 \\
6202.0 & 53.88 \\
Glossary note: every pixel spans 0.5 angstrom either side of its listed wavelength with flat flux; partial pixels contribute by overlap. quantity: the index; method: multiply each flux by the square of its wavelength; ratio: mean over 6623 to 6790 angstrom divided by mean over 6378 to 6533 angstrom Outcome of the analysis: 1.0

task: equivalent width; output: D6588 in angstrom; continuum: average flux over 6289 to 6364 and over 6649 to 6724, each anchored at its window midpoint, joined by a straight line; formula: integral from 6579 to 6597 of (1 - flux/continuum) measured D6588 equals -0.2 angstrom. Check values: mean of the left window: 53.2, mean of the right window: 48.5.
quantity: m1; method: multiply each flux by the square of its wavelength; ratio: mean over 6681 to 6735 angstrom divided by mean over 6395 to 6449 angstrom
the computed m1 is 1.02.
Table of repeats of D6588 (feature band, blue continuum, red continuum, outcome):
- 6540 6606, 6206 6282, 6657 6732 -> 2.4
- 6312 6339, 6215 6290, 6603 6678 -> -0.2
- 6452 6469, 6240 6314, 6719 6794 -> 0.2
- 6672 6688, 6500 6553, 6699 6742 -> 0.1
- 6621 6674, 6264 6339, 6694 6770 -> 0.8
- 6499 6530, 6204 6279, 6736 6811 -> -0.1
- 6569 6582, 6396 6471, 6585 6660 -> 0.3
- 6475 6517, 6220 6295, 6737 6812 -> -0.1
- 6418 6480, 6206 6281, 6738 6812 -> 0.2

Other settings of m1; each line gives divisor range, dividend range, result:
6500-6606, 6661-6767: 1.04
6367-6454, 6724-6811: 1.03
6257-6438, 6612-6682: 1.01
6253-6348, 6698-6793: 1.04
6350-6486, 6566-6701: 1.01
